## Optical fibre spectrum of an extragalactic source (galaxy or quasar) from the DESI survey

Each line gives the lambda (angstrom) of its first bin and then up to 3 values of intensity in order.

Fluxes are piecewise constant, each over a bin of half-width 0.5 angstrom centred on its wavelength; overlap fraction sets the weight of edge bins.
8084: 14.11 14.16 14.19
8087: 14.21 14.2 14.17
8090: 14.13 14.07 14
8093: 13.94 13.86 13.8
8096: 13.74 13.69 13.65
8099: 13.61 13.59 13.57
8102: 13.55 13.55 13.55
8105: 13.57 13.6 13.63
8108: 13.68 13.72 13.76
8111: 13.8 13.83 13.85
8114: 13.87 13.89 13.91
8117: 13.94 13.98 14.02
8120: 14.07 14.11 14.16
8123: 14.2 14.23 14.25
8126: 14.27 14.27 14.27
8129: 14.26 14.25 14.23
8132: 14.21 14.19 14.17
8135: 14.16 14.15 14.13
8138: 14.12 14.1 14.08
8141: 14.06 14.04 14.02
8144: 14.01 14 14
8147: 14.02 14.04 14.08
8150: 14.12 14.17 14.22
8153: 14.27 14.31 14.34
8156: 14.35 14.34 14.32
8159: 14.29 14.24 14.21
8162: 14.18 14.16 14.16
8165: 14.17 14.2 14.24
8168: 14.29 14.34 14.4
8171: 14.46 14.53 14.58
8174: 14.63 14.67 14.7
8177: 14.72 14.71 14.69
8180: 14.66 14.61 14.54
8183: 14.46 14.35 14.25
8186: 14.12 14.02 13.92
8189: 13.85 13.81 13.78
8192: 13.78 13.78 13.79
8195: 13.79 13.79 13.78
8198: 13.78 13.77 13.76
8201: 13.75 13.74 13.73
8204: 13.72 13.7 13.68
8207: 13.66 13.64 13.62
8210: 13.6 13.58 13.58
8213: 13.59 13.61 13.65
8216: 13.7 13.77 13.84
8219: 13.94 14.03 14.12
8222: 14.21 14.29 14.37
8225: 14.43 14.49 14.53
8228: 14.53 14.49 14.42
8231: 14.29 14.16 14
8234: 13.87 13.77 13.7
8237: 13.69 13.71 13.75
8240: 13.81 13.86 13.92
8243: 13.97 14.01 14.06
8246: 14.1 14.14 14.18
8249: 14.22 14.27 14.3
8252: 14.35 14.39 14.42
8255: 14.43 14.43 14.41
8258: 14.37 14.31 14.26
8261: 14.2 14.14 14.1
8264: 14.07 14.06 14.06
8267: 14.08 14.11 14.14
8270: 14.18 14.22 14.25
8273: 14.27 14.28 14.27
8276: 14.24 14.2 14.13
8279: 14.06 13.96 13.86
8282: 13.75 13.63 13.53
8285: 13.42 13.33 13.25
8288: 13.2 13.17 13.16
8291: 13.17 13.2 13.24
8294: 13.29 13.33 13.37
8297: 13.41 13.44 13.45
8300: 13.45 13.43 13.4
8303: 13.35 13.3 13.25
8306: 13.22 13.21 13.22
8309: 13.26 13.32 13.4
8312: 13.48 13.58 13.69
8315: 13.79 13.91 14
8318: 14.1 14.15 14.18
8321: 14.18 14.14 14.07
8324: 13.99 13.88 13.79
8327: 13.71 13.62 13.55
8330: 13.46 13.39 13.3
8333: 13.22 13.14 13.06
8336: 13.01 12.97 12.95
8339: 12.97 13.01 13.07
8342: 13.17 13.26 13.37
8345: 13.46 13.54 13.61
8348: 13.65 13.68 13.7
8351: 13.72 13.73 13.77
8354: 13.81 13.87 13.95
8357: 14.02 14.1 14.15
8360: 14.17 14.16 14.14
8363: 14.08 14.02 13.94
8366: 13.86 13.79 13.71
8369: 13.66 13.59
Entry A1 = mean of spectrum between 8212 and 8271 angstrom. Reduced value 14.1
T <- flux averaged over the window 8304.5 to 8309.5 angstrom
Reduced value 13.2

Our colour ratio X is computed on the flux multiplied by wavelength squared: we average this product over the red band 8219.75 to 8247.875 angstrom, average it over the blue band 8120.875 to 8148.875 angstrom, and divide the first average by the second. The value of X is 1.02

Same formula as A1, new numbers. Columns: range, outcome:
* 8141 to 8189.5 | 14.3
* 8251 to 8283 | 14.2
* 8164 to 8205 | 14.2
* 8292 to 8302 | 13.4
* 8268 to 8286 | 14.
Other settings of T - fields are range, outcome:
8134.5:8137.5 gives 14.1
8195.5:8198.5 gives 13.8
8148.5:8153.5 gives 14.2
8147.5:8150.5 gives 14.1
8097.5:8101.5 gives 13.6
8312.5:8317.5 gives 13.8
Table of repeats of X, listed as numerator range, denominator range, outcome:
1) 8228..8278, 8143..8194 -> 1.01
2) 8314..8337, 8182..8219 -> 1.02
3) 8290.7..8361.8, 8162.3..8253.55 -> 0.99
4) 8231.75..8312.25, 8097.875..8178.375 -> 1.01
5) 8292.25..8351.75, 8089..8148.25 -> 1.02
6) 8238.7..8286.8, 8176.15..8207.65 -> 1.02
